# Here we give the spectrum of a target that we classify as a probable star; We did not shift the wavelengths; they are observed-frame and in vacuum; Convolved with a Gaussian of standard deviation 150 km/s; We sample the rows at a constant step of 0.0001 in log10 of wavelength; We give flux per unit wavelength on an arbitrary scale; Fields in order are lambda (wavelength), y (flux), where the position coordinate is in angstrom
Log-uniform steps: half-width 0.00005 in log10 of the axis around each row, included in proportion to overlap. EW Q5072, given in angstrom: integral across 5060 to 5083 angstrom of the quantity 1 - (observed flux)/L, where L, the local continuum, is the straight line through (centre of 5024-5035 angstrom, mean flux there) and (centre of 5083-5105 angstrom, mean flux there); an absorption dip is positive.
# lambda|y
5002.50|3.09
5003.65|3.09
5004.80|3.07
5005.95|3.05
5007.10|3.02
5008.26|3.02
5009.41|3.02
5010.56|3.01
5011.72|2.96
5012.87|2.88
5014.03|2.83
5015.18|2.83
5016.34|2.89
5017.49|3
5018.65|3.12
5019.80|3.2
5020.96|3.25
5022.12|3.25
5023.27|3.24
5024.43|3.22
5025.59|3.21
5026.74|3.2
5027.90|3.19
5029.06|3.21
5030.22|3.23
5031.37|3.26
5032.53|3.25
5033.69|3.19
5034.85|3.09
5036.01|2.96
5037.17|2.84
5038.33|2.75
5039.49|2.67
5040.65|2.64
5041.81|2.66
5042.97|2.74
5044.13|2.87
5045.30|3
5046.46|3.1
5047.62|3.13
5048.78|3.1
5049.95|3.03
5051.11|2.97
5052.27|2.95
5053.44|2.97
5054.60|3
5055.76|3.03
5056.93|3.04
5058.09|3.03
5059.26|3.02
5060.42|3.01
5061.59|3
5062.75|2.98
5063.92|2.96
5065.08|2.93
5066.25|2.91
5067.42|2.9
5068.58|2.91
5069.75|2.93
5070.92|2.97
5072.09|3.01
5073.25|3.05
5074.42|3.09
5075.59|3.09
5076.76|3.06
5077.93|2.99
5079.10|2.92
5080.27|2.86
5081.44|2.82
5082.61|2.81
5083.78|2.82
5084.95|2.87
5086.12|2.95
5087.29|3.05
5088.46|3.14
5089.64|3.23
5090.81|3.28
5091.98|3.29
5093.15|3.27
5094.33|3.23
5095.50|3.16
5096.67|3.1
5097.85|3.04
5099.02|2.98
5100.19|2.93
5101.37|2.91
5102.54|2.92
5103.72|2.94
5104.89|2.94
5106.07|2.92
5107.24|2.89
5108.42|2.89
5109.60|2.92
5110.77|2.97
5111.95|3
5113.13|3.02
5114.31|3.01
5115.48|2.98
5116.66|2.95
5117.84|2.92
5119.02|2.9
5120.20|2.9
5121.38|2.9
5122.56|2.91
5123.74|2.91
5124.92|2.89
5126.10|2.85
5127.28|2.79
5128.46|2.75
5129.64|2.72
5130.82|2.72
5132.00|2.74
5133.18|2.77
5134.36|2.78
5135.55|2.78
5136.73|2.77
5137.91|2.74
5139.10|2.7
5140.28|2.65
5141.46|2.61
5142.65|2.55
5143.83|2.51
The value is 1.1 angstrom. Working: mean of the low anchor 3.21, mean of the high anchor 3.06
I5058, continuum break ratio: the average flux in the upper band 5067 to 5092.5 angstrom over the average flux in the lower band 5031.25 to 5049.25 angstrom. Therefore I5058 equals 1.0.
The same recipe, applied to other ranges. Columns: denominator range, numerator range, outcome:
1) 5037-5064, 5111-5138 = 0.97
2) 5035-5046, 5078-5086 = 1.02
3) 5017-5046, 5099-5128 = 0.96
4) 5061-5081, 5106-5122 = 0.99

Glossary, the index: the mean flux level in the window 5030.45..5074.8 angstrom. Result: 2.97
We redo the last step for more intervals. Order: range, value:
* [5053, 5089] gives 2.97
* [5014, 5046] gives 3.03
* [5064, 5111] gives 3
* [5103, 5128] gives 2.92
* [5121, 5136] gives 2.81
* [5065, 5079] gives 2.99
